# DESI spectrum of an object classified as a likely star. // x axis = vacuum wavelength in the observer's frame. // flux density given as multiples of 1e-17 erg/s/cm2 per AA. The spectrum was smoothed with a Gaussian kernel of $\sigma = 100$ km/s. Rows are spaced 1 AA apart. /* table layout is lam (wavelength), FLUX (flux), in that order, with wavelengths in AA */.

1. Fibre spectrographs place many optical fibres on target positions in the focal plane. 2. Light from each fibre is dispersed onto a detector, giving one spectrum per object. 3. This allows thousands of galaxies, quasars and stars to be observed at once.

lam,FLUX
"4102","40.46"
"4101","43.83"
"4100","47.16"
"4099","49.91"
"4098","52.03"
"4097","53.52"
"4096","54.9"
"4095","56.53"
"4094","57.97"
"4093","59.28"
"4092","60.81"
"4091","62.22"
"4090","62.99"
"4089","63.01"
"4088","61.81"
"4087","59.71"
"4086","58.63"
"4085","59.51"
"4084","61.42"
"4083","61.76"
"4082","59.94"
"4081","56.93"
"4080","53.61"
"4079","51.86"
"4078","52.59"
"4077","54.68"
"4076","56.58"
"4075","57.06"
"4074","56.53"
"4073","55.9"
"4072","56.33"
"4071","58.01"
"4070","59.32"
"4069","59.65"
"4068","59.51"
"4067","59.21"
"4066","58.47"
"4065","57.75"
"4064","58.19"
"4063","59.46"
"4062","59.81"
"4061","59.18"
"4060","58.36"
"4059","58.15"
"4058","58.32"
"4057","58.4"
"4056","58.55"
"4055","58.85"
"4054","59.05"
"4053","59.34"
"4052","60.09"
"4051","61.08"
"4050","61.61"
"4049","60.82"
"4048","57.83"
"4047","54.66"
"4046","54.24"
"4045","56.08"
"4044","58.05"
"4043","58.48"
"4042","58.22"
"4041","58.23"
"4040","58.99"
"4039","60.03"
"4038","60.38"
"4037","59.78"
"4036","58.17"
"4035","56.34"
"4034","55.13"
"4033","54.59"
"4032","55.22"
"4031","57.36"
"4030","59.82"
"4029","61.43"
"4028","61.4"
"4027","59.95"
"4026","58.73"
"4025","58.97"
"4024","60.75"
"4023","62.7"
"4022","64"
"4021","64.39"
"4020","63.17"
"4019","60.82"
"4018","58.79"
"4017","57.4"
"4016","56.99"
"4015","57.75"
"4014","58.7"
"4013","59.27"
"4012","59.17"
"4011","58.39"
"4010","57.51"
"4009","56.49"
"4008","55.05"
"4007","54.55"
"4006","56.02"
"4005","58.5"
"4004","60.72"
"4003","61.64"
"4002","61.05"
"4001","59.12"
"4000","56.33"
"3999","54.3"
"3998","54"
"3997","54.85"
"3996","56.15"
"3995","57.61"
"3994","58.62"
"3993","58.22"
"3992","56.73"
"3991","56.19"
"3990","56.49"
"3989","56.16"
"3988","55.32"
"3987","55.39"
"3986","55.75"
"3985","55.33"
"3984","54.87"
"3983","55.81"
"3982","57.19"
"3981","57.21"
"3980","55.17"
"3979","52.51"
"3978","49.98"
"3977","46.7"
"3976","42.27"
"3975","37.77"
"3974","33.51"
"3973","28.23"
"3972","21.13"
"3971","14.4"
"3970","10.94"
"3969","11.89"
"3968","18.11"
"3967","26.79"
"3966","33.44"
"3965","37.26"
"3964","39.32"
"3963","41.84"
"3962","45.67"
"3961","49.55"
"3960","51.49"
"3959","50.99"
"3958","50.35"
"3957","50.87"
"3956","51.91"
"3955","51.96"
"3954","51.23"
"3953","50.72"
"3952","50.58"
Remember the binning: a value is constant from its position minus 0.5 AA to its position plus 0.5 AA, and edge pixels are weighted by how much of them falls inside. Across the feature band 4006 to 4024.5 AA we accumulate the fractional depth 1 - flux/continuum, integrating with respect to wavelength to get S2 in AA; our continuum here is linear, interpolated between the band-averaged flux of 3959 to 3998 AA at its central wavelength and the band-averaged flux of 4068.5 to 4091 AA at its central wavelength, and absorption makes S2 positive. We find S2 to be -3.44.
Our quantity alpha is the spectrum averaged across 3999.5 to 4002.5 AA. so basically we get 58.8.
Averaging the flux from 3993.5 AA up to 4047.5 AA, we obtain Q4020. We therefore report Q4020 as 58.3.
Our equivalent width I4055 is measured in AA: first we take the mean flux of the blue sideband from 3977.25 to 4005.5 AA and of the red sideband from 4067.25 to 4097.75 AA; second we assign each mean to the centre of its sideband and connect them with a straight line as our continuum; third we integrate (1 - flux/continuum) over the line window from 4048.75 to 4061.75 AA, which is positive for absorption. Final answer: -0.41 AA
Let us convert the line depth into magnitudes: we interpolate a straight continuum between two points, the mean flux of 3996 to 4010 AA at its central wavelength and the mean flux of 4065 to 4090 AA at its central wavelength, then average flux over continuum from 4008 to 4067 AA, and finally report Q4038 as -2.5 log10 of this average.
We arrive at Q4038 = -0.02 mag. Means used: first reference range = 57.1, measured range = 58.8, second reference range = 58.1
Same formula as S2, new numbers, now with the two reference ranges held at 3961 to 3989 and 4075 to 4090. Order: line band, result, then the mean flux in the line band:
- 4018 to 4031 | -3.3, 61.1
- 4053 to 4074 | -1.3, 58.5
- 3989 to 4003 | -4.0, 57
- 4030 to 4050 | -2.5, 57.7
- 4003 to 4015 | -3.0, 57.8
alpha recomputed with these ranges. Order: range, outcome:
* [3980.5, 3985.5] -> 56.1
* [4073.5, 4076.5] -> 56.7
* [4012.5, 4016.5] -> 58.2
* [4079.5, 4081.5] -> 55.3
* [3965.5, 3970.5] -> 20.2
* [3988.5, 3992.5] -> 56.4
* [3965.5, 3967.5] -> 30.1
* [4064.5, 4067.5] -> 58.5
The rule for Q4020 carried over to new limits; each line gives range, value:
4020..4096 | 58.7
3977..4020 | 56.8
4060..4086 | 57.8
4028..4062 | 58.4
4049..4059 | 59.5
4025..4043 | 58.5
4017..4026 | 61.3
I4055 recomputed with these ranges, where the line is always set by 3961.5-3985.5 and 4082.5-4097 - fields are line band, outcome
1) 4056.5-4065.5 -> -0.7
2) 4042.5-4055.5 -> -1.5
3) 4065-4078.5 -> -0.2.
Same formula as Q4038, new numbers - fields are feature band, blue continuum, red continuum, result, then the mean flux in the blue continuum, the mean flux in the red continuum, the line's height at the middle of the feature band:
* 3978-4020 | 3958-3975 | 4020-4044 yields -0.24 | 32.9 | 59.3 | 46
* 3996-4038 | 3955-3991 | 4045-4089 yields -0.16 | 43.5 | 58.2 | 50.4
